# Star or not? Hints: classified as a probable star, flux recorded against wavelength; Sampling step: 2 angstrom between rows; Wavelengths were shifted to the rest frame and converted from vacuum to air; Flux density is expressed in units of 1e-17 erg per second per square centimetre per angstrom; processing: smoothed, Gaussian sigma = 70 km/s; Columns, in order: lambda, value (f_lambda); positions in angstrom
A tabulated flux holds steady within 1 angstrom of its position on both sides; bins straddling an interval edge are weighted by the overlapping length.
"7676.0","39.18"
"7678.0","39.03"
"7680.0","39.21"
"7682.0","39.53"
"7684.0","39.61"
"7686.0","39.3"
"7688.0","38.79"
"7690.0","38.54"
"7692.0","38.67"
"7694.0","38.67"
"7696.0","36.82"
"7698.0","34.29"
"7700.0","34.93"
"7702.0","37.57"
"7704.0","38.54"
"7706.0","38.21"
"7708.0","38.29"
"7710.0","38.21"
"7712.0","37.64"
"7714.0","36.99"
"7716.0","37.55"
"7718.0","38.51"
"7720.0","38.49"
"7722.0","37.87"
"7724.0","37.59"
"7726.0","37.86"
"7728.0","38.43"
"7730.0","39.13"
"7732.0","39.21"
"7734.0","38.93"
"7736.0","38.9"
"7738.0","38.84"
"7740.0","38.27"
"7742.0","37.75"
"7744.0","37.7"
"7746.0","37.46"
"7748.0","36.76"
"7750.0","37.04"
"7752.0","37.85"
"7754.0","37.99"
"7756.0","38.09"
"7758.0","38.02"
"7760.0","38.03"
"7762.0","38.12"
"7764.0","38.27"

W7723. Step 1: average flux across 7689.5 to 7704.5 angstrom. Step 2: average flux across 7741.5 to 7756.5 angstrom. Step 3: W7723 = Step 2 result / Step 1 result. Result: 1.01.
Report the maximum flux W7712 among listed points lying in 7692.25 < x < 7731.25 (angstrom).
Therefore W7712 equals 39.13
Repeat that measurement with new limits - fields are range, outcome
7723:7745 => 39.21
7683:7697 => 39.61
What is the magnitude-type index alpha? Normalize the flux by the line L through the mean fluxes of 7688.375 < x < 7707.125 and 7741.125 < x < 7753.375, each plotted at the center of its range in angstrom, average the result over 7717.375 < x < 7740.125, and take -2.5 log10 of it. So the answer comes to -0.03 mag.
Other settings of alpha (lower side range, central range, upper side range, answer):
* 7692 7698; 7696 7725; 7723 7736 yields 0.012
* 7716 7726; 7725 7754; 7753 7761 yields -0.003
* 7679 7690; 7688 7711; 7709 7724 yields 0.029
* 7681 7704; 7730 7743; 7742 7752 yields -0.035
